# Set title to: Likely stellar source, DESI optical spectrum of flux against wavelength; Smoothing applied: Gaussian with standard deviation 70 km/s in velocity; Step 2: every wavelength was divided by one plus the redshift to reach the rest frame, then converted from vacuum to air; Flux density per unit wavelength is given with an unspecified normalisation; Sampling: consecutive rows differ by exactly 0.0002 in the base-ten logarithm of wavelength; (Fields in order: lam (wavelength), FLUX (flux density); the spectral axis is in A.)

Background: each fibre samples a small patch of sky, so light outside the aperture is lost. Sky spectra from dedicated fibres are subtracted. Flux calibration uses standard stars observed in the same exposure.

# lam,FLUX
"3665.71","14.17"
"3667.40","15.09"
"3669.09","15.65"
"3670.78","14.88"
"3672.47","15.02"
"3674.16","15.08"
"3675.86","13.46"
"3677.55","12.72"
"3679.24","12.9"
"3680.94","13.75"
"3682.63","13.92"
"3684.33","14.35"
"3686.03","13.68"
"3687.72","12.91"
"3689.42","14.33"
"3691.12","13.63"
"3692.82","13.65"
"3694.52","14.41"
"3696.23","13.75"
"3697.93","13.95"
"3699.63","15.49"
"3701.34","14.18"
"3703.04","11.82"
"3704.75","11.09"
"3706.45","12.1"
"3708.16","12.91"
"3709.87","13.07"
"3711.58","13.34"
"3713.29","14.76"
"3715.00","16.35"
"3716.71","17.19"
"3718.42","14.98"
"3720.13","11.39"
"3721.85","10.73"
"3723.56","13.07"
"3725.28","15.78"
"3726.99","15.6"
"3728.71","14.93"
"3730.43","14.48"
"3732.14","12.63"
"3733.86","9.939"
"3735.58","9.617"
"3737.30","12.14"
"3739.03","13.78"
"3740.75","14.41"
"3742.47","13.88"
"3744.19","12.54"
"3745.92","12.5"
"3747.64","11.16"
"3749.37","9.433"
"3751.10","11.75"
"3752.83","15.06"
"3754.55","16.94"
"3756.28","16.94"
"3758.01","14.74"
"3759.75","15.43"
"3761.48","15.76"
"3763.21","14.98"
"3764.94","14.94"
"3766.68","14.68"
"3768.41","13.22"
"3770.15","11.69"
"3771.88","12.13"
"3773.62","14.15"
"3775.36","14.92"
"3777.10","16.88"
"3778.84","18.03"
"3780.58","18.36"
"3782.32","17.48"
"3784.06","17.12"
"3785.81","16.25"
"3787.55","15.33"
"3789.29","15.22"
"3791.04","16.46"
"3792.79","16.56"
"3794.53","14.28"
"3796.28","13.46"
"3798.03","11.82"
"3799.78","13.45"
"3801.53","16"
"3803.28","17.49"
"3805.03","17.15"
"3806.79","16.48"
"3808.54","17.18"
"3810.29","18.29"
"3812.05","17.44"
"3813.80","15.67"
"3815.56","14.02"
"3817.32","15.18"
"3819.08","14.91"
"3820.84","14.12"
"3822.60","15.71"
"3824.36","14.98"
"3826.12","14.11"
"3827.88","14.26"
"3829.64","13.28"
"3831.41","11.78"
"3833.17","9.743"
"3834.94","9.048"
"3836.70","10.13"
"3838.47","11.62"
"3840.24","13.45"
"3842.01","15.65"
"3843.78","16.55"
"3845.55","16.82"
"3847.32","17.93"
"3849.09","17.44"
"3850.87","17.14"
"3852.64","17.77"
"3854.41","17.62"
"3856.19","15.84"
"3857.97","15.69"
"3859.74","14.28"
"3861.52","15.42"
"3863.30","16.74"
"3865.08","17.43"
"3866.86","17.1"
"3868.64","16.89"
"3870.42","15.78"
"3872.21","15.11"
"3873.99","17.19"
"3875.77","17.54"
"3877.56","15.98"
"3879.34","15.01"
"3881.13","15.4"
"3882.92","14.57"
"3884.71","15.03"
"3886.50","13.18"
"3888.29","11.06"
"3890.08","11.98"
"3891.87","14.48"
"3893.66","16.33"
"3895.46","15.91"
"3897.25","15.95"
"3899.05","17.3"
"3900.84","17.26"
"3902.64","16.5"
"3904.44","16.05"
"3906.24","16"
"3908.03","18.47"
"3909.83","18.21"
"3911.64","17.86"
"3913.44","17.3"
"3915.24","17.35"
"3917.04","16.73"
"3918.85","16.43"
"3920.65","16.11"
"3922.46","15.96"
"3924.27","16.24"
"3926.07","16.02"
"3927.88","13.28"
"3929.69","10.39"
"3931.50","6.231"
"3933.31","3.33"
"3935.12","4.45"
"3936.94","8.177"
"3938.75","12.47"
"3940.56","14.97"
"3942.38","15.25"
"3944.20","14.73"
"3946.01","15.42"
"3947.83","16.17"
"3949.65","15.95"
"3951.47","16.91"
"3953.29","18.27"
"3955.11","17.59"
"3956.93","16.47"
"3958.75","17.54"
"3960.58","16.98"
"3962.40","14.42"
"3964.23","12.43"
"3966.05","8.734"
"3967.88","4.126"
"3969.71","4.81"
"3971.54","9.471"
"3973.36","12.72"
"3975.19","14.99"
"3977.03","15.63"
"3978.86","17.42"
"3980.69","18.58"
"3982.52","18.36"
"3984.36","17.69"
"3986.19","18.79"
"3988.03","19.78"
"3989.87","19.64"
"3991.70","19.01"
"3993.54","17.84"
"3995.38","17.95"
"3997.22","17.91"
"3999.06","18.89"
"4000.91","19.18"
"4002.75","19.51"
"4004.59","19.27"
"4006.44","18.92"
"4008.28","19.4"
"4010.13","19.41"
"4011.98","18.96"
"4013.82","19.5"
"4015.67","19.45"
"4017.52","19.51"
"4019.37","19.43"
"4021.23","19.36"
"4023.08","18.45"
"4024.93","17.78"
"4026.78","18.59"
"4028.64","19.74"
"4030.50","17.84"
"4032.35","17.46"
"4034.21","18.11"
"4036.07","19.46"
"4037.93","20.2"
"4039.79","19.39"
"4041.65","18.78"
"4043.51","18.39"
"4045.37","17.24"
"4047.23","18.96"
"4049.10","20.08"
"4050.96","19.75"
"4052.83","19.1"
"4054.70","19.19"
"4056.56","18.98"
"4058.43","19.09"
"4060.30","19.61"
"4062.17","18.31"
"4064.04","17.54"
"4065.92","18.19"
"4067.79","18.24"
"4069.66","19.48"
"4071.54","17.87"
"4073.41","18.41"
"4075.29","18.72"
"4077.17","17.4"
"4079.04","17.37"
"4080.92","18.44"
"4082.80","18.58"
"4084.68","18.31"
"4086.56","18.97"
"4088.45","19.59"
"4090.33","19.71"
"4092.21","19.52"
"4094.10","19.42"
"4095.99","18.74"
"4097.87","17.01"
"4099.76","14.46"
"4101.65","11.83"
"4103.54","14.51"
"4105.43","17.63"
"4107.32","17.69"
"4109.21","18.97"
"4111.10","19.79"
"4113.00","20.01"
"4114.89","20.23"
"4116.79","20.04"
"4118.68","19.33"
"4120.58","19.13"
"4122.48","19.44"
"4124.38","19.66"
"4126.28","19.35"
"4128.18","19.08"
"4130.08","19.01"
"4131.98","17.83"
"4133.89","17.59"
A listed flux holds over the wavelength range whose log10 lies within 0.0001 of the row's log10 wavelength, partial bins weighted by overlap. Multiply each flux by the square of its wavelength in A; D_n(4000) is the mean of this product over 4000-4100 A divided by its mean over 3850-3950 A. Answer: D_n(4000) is 1.35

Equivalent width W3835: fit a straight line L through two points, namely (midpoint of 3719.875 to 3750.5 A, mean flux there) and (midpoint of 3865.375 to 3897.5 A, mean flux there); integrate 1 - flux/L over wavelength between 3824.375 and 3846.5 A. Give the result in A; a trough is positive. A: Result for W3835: 2.0 A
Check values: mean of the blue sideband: 12.7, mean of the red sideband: 15.3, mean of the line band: 13.1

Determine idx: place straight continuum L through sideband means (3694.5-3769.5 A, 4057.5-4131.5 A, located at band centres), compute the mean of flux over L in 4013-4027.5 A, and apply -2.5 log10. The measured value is -0.09 mag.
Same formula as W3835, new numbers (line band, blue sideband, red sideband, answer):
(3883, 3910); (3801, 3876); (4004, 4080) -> 1.5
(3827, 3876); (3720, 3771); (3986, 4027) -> 1.9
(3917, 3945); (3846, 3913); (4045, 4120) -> 7.2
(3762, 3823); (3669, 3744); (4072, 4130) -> -3.2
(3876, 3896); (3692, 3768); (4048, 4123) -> 1.6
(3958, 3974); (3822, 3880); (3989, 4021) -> 6.1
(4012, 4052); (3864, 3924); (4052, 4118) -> -2.8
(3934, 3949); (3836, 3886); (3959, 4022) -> 3.4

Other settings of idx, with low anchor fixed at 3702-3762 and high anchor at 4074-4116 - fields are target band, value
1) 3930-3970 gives 0.27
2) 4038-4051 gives -0.09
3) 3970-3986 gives 0.08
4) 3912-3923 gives -0.06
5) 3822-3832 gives 0.05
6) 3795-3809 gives -0.07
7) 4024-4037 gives -0.07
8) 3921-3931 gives 0.13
